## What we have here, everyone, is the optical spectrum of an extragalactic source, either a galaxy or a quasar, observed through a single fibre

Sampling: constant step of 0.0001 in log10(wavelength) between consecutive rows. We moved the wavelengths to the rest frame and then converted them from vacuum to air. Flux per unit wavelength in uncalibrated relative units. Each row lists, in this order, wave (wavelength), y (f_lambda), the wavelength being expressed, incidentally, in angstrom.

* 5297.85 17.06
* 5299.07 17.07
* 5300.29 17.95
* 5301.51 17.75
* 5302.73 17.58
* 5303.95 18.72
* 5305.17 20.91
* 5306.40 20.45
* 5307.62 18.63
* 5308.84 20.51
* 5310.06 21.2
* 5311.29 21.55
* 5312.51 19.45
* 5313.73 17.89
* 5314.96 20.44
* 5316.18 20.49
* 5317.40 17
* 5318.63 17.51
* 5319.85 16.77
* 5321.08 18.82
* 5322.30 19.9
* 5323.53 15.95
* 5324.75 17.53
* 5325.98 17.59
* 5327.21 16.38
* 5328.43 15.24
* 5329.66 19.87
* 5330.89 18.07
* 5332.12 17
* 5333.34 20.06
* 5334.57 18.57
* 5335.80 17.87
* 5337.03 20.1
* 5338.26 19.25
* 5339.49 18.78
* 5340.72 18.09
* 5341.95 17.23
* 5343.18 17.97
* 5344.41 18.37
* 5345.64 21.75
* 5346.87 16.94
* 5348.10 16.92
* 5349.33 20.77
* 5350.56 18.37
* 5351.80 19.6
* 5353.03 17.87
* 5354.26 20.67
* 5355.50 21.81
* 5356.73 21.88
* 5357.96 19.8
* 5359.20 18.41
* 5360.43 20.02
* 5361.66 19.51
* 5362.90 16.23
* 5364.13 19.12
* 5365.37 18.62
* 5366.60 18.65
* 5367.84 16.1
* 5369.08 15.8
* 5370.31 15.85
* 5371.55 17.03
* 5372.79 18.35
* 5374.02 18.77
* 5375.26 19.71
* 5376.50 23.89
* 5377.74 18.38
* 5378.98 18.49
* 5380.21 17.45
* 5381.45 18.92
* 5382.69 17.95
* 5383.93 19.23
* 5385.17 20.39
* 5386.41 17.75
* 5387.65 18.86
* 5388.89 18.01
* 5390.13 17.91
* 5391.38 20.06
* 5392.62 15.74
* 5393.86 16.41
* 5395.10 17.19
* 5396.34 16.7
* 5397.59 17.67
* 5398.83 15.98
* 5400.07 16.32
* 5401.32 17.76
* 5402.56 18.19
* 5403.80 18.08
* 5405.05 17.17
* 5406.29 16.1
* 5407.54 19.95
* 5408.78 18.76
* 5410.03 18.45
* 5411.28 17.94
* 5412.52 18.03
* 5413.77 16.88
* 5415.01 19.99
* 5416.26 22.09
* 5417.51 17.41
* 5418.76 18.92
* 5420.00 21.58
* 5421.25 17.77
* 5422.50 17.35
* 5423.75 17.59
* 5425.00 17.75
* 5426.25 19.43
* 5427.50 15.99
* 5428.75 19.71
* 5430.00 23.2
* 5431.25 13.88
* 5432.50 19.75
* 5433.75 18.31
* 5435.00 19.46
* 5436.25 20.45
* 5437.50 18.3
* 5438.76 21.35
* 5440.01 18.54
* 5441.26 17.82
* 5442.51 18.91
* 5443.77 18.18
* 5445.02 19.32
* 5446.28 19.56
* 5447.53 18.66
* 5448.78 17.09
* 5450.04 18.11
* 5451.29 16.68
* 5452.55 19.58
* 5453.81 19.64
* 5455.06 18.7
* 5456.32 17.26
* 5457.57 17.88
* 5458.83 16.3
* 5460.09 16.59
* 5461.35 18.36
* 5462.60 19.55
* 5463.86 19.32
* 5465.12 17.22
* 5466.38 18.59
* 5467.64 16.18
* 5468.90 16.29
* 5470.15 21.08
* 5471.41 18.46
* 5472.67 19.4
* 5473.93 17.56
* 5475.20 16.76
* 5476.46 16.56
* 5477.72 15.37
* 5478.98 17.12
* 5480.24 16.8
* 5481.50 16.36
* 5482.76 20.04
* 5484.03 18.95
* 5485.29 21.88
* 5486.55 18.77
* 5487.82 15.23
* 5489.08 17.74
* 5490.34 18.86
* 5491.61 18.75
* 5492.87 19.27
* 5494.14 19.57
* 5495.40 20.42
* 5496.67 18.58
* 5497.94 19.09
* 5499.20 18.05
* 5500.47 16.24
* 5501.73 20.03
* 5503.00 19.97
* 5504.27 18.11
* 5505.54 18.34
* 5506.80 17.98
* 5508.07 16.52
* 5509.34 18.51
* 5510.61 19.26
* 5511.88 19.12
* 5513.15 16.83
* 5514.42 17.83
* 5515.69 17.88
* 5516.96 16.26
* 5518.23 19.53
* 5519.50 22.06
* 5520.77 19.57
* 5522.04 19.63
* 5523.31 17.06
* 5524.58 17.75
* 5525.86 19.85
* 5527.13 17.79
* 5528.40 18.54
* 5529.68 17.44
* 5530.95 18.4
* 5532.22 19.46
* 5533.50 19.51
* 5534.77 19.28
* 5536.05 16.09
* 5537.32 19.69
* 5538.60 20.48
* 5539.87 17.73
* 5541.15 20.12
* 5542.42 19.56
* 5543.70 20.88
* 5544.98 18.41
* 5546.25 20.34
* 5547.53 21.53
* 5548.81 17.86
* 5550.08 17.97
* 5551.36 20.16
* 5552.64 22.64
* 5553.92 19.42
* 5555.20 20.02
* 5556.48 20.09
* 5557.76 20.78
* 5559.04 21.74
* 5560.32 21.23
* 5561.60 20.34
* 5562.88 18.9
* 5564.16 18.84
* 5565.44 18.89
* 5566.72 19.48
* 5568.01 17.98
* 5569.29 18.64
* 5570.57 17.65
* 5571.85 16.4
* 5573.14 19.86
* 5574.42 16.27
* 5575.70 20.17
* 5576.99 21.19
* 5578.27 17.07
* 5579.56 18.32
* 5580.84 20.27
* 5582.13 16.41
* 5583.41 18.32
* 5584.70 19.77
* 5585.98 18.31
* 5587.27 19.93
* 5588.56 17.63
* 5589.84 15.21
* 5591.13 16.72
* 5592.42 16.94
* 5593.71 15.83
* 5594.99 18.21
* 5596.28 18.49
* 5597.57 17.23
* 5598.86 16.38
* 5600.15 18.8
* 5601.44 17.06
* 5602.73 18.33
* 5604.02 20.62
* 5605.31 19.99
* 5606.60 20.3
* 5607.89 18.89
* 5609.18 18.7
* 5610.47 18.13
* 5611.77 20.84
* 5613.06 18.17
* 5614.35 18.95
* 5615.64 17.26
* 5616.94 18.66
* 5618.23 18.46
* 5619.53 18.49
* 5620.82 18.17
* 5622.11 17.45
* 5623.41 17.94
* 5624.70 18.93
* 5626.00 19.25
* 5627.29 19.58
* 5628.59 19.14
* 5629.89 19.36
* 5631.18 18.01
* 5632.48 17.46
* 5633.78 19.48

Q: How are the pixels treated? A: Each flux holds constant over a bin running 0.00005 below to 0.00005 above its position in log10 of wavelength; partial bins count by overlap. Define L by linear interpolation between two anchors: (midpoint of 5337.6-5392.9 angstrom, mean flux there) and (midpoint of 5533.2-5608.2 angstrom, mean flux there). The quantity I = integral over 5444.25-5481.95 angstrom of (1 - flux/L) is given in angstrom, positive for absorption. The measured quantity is 1.8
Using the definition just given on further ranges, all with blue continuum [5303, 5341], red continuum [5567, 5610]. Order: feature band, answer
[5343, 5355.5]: -0.29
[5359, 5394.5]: 0.56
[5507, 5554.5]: -1.52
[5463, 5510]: 0.53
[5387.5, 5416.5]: 1.13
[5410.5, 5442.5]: -0.42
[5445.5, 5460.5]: 0.37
